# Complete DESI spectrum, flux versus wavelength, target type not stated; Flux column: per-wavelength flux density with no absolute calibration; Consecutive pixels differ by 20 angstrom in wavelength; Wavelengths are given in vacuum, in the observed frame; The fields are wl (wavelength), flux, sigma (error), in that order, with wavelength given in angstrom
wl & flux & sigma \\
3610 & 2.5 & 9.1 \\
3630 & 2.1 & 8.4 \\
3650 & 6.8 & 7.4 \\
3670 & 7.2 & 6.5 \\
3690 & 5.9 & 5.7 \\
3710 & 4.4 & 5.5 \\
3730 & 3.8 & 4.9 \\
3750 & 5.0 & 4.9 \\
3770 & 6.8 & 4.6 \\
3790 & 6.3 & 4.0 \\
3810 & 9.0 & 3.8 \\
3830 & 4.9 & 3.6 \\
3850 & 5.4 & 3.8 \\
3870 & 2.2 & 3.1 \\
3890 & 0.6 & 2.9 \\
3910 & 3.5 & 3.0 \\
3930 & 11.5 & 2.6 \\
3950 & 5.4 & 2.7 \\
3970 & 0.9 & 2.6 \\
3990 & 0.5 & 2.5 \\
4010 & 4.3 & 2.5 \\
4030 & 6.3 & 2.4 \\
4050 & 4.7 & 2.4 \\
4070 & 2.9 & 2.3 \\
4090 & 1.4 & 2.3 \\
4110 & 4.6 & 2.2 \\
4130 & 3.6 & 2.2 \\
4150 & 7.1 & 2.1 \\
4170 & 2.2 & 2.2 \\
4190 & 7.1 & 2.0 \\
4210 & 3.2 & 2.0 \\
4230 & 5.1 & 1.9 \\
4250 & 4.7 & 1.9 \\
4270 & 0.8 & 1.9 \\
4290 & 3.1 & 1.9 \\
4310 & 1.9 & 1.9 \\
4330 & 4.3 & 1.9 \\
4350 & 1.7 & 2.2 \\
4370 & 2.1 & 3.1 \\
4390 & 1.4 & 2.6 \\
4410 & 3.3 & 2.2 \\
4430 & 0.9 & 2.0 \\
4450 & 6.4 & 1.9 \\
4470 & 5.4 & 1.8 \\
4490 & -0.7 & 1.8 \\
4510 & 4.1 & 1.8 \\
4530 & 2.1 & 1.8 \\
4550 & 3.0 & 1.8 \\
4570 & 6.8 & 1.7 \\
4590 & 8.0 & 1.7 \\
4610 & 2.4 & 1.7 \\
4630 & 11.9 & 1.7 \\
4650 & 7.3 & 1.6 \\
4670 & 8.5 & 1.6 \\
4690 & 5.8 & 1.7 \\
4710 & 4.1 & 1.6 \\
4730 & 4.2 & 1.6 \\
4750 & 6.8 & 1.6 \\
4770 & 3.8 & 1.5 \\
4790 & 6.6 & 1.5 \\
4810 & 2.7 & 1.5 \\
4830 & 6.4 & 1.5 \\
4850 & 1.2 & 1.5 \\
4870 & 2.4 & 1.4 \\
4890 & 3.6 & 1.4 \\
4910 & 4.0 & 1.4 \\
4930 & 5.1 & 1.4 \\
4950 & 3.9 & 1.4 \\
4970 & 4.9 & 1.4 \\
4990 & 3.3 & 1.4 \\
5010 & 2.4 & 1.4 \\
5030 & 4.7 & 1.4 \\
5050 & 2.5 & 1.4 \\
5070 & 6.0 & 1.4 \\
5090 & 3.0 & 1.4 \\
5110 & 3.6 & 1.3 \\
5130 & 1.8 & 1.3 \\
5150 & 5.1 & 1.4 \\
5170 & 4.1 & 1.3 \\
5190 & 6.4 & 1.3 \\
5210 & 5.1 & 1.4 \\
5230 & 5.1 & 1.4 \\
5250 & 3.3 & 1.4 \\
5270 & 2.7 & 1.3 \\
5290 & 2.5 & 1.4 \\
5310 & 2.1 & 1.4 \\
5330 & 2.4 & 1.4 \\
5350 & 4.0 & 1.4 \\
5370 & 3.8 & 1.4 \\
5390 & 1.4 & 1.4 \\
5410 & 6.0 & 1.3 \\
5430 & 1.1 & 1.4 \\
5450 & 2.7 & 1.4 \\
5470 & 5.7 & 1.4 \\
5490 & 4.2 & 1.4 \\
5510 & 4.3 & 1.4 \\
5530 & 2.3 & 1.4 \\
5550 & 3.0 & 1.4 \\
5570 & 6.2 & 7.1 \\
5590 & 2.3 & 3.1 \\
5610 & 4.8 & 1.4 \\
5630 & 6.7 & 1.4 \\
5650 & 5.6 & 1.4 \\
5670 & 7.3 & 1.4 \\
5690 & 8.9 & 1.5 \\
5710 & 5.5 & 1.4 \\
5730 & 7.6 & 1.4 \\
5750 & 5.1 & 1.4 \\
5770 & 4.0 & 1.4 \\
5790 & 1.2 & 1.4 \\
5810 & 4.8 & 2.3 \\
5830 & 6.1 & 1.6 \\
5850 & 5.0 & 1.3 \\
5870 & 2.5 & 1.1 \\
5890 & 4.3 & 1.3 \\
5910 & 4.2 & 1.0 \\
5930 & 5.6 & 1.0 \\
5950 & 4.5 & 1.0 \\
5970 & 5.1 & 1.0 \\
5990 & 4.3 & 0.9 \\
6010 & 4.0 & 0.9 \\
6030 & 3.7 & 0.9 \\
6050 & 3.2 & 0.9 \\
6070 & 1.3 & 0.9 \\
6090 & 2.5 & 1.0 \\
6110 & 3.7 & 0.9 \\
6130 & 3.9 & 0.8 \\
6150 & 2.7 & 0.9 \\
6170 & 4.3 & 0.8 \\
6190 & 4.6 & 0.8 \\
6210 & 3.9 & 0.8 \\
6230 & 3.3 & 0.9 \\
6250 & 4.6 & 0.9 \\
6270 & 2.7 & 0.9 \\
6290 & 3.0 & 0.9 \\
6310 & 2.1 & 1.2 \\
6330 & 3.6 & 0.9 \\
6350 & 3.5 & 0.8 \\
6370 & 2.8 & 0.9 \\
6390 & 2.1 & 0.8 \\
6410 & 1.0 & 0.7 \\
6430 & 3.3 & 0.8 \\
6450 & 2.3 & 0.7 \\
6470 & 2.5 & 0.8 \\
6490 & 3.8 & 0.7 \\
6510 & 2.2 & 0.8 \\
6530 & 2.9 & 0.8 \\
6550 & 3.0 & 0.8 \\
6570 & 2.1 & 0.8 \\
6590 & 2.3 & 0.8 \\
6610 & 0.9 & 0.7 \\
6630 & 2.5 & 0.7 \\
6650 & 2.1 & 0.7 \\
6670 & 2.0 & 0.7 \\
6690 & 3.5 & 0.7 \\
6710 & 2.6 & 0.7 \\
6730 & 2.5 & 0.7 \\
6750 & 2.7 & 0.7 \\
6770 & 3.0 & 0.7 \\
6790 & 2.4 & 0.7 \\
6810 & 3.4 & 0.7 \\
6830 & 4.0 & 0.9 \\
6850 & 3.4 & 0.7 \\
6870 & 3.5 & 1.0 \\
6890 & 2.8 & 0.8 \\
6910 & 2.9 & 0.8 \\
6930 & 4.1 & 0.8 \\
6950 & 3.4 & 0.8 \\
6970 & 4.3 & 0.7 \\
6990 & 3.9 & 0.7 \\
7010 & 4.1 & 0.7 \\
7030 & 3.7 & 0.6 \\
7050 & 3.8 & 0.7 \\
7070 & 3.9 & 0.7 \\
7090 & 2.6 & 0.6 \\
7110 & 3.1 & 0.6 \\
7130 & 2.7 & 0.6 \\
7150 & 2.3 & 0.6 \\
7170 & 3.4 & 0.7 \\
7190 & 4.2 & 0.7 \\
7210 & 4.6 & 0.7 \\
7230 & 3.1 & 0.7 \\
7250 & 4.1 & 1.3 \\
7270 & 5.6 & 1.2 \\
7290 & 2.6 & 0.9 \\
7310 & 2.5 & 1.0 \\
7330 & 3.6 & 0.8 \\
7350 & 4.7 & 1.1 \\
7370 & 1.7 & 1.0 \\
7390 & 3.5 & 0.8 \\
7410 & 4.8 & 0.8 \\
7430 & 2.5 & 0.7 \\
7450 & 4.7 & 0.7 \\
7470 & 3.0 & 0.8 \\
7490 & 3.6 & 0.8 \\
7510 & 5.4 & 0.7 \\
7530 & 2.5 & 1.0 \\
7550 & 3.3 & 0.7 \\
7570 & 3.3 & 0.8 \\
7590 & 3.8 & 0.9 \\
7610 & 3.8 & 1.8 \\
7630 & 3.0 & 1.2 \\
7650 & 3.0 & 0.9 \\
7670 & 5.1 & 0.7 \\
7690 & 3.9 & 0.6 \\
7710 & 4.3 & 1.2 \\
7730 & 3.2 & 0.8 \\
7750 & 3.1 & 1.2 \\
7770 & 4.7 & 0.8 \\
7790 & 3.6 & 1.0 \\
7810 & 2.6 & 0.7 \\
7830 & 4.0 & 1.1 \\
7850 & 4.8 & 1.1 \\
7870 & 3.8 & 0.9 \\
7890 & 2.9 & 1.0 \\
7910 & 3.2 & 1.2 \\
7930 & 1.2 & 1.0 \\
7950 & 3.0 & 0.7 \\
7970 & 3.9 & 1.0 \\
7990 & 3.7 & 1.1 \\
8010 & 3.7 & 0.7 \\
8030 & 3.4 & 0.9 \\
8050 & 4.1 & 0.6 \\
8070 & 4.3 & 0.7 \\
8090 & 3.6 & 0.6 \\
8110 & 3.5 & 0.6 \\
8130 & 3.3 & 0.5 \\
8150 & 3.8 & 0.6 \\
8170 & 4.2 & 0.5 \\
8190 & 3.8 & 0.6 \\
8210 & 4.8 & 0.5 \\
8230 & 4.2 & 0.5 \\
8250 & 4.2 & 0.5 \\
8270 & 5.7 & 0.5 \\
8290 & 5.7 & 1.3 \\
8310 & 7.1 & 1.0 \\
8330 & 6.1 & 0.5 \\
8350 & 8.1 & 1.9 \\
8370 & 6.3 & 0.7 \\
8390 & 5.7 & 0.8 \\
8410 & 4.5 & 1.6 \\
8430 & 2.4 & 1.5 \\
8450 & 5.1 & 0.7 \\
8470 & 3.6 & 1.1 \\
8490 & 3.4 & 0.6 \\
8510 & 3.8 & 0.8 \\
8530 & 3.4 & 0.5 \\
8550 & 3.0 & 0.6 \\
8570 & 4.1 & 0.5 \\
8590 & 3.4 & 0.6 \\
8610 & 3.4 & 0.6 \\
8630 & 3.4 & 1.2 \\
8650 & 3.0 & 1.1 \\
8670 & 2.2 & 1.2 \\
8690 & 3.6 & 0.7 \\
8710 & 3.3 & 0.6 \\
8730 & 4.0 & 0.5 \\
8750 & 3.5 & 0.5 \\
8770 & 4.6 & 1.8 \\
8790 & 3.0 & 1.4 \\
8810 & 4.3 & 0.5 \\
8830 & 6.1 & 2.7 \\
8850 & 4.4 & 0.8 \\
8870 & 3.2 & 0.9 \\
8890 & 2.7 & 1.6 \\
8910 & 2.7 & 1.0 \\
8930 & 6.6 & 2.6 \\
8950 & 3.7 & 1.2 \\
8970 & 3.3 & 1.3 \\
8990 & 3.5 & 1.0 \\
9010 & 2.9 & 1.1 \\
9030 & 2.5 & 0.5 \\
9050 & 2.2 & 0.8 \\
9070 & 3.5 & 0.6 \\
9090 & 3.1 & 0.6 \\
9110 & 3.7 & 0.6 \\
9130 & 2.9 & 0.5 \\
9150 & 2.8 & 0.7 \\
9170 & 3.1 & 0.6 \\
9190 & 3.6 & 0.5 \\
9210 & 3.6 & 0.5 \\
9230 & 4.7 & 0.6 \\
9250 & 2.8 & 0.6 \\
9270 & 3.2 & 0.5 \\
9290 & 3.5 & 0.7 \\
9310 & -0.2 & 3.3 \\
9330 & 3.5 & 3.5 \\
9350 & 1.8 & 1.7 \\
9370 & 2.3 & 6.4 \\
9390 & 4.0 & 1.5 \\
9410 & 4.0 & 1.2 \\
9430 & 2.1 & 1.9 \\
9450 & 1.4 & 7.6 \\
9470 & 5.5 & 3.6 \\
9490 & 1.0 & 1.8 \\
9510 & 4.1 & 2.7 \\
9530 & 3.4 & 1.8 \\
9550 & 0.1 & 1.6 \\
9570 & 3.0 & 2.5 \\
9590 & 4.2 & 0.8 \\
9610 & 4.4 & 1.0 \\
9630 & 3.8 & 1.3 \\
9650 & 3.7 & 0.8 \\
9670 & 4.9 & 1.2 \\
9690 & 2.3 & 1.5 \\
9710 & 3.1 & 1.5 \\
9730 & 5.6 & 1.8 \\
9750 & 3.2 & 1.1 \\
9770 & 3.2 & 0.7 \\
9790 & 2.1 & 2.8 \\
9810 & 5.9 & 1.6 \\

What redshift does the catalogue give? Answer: 1.987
